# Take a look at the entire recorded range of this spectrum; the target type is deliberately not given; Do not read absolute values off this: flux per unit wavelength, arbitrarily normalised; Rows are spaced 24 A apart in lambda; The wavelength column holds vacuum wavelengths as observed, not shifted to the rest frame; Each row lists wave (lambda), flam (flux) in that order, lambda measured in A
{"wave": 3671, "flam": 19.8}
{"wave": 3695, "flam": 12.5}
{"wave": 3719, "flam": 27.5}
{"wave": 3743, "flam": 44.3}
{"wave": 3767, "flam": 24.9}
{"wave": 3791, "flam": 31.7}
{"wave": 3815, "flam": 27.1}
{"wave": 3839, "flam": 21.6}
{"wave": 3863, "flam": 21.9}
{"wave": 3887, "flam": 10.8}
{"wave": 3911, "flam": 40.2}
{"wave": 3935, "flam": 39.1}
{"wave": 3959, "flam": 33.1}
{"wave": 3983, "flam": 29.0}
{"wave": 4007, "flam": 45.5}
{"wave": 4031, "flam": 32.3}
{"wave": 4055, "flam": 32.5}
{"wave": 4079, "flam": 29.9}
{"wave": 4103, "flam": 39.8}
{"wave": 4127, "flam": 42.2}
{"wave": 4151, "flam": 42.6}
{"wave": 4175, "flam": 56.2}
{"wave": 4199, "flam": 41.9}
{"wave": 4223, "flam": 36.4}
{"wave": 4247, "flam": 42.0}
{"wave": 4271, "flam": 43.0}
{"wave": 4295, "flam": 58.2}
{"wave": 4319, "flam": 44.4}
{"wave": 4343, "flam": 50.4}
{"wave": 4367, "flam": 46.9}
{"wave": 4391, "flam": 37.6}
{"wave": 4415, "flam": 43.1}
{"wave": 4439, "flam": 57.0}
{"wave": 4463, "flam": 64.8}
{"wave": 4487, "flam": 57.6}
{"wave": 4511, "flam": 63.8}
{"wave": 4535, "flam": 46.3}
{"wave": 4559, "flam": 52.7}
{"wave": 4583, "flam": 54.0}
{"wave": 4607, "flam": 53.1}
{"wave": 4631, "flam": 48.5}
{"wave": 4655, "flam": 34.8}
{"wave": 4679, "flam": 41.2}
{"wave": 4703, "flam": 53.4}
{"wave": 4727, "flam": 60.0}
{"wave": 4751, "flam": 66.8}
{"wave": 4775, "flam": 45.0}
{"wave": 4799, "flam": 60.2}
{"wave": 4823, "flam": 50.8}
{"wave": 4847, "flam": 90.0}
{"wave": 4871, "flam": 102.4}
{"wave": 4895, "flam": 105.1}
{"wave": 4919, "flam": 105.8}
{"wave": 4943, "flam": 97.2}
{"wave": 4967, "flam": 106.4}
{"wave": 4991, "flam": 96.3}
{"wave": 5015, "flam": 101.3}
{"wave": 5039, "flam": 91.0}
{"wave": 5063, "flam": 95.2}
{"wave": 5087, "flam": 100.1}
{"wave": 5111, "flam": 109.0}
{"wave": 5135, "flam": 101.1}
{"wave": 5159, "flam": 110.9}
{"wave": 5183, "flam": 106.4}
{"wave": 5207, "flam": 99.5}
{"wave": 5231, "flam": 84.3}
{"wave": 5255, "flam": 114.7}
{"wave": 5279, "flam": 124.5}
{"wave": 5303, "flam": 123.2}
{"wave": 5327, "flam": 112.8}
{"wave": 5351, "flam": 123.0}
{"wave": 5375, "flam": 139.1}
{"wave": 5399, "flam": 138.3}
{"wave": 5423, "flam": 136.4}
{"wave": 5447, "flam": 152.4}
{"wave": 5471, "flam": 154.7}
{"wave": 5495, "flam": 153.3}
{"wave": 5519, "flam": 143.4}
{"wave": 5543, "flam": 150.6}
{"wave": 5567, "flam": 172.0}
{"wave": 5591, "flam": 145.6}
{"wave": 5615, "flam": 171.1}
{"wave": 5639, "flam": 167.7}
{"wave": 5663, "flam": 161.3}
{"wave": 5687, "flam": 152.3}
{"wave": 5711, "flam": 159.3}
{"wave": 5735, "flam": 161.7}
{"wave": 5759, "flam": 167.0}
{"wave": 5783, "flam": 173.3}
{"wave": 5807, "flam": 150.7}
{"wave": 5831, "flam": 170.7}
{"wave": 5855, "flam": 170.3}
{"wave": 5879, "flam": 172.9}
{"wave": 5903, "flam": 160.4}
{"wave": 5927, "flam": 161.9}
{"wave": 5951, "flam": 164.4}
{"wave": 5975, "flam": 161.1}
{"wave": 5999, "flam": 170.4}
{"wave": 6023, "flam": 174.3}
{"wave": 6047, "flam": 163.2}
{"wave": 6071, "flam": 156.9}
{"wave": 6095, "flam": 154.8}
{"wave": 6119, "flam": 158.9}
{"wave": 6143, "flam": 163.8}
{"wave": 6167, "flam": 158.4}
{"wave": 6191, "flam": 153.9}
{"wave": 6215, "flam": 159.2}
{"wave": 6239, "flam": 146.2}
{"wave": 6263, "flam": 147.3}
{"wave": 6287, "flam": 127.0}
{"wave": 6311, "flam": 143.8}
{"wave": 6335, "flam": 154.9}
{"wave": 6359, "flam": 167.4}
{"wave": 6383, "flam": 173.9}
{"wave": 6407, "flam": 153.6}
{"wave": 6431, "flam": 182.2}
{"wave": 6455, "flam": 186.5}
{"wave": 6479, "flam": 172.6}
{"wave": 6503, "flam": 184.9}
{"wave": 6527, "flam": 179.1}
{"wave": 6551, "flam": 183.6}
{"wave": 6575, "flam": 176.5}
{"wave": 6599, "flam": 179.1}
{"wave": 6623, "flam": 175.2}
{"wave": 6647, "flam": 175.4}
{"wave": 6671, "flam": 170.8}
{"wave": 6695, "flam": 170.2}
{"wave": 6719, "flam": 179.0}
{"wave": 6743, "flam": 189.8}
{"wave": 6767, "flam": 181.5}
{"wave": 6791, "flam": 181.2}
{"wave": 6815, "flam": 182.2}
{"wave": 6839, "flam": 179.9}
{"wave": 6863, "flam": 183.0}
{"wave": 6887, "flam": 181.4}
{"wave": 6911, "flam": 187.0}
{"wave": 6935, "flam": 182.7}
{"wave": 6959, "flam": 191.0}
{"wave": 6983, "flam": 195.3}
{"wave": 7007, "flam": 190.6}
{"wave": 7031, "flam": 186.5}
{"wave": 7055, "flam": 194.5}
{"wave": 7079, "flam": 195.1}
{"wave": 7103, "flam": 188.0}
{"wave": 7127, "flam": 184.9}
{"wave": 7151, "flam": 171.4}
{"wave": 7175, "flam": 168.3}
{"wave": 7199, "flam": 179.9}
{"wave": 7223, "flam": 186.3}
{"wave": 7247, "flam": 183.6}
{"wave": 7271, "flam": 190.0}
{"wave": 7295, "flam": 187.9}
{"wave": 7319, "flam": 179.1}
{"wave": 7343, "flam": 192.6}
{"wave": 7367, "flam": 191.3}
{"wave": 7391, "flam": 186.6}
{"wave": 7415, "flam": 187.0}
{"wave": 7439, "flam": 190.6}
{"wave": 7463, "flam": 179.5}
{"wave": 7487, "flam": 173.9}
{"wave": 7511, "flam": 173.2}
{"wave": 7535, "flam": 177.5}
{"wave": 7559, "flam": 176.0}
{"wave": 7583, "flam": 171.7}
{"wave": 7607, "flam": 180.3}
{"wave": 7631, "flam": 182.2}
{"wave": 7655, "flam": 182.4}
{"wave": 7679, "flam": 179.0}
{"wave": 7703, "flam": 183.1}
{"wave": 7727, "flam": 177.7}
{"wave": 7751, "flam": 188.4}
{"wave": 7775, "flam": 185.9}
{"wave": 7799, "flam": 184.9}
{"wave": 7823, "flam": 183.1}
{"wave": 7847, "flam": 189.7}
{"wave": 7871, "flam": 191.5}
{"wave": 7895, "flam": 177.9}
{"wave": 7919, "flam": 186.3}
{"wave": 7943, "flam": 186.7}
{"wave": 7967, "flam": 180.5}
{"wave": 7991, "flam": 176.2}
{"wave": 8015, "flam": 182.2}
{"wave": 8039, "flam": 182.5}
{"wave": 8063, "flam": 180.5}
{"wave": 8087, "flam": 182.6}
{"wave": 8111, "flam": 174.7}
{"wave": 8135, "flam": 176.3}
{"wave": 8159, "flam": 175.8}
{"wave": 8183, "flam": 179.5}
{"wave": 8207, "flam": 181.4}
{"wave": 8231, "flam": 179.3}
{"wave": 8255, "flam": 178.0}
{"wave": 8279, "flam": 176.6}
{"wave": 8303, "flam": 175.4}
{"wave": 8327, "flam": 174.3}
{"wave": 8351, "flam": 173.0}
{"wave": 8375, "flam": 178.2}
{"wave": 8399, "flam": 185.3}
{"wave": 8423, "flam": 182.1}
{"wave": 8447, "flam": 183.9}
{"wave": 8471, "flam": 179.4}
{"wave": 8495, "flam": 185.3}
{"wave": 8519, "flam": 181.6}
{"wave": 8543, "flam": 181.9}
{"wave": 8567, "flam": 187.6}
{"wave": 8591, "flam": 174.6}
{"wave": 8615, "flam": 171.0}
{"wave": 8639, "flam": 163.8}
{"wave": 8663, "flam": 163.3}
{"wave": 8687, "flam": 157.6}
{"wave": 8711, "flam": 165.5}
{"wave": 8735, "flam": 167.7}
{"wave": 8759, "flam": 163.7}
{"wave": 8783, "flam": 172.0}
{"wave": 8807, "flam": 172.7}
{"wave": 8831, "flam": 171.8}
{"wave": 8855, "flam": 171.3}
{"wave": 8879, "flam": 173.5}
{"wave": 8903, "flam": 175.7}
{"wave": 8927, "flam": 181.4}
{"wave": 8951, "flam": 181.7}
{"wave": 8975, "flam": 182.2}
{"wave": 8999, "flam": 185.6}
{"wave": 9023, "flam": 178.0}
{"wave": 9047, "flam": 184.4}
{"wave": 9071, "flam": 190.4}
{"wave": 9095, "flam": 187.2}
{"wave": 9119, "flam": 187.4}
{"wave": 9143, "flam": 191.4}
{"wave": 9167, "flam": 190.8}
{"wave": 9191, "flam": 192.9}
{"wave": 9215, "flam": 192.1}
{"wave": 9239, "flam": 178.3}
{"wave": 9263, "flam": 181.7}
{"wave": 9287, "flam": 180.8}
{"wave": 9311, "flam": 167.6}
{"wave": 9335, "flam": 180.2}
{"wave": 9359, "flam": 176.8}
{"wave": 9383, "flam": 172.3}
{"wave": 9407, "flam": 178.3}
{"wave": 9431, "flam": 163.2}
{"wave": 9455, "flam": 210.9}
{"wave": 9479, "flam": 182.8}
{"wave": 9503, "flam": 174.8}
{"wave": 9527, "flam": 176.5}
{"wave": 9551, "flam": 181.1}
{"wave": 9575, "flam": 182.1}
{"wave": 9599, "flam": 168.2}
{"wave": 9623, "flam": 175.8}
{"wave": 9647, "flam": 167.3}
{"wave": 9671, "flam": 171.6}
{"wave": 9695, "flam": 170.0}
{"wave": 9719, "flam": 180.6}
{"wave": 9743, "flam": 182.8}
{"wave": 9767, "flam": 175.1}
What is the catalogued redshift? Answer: 0.22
